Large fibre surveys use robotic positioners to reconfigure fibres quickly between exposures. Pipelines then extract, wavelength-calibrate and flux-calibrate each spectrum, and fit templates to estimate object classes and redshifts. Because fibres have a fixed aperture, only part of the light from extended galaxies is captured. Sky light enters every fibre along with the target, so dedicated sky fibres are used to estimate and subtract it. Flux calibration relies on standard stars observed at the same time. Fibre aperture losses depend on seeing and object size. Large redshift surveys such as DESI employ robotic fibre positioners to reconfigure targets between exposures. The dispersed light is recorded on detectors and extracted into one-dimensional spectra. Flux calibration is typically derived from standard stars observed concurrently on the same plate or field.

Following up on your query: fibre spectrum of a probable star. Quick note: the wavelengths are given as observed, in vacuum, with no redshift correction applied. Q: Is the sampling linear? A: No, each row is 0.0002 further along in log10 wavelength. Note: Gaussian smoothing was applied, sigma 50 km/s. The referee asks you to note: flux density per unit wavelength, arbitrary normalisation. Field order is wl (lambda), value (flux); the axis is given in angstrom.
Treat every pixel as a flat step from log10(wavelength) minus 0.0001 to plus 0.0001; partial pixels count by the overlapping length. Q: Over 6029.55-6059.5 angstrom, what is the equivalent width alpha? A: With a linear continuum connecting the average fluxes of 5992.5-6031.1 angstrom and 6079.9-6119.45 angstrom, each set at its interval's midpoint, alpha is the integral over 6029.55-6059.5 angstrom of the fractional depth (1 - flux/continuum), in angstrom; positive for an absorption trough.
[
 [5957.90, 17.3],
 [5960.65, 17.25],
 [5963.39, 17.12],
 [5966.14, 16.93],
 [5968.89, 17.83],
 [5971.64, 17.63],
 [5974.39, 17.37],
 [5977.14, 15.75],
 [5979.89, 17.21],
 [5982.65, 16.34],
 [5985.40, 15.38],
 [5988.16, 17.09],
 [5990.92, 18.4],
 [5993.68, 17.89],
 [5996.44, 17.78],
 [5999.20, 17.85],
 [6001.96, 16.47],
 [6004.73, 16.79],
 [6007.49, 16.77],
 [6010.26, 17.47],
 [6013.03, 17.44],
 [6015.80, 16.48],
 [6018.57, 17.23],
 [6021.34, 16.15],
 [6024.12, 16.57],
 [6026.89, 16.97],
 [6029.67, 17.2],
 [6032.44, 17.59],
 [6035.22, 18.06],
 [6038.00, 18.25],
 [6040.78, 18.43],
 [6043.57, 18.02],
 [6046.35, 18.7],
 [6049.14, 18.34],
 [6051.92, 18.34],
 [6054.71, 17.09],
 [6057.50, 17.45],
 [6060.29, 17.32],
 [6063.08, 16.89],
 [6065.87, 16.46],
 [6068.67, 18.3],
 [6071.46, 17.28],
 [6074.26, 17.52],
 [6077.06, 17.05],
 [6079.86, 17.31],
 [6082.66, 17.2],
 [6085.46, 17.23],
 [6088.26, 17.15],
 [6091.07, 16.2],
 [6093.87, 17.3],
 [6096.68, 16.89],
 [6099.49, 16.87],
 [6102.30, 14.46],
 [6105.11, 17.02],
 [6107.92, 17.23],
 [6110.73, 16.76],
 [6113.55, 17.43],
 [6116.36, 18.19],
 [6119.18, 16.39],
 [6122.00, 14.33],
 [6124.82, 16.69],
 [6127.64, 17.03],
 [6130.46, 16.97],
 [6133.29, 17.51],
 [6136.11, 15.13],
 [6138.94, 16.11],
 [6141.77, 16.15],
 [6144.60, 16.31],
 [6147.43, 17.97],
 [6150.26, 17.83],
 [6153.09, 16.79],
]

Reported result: -1.68 angstrom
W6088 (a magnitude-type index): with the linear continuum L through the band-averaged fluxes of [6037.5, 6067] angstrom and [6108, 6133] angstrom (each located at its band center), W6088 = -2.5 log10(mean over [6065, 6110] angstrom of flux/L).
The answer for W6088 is 0.02 mag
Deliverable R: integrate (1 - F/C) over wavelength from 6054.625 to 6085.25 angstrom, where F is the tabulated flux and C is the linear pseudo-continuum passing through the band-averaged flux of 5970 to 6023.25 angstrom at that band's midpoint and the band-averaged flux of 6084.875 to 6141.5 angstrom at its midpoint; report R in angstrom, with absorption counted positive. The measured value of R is -0.9 angstrom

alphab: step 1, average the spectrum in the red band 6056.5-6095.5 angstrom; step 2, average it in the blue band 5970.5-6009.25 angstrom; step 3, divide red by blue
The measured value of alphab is 1.0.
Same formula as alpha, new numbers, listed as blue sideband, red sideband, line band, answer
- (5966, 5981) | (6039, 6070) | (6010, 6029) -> 0.7 angstrom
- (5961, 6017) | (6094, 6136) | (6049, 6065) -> -0.6 angstrom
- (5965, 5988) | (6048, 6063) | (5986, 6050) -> -0.7 angstrom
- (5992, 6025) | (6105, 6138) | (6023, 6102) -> -2.2 angstrom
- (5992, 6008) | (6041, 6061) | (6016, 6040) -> 0.6 angstrom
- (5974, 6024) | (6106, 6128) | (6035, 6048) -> -1.1 angstrom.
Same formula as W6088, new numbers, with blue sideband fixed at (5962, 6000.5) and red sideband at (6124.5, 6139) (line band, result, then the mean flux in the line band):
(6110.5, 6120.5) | -0.04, 17.2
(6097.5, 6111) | 0.02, 16.5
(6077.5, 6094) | -0.02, 17.1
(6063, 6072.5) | -0.03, 17.3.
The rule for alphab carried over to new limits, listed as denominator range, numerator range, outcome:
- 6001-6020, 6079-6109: 0.99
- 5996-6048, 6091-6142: 0.95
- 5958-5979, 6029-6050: 1.06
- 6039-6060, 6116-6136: 0.92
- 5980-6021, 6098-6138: 0.97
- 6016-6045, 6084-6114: 0.96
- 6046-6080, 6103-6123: 0.96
